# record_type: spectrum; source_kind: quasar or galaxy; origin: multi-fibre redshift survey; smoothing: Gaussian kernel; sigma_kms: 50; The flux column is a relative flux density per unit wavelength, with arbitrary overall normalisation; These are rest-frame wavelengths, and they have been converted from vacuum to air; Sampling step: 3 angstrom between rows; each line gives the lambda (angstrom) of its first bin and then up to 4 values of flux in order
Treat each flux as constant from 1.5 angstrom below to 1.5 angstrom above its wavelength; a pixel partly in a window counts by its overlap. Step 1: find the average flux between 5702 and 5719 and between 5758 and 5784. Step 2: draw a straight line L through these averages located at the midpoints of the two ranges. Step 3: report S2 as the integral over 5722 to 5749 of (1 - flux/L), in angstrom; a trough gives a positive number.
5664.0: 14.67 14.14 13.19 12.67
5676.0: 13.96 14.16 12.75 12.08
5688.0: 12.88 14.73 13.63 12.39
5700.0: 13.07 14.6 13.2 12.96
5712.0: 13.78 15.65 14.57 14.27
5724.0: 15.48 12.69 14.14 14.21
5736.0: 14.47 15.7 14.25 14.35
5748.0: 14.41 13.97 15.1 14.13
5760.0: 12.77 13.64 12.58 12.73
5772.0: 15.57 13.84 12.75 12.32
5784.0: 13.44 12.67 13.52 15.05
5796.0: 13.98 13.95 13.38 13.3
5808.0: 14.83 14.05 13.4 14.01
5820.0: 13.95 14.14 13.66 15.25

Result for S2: -1.3 angstrom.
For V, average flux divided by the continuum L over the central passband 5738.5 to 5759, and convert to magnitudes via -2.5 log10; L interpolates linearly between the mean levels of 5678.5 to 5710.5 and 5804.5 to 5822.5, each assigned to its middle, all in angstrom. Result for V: -0.07 mag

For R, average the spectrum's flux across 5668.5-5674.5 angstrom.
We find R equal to 12.9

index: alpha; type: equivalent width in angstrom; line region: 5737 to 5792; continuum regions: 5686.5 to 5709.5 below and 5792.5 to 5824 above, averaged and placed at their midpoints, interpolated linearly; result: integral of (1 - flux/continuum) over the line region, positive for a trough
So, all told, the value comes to -0.1 angstrom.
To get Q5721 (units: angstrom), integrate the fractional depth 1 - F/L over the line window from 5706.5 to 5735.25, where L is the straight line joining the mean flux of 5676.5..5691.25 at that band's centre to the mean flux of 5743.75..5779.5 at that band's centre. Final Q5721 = -1.4 angstrom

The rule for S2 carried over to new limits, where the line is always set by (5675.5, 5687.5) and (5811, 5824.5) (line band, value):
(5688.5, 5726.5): -1.9 angstrom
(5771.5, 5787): 0.4 angstrom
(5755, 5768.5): 0.3 angstrom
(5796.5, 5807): 0.1 angstrom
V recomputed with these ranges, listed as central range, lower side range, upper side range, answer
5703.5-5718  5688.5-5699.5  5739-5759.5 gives -0.021 mag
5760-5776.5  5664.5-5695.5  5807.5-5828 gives 0.017 mag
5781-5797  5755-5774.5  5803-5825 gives 0.015 mag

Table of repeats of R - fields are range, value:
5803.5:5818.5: 13.9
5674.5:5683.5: 13.6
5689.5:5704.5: 13.7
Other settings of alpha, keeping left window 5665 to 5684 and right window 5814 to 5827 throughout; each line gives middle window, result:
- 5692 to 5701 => 0.27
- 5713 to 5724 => -1.03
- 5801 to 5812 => -0.05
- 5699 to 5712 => 0.05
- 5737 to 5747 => -0.78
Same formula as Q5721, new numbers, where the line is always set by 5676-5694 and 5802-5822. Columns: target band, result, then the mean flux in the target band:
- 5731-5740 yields -0.7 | 14.7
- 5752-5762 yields -0.2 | 14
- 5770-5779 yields -0.2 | 14.1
